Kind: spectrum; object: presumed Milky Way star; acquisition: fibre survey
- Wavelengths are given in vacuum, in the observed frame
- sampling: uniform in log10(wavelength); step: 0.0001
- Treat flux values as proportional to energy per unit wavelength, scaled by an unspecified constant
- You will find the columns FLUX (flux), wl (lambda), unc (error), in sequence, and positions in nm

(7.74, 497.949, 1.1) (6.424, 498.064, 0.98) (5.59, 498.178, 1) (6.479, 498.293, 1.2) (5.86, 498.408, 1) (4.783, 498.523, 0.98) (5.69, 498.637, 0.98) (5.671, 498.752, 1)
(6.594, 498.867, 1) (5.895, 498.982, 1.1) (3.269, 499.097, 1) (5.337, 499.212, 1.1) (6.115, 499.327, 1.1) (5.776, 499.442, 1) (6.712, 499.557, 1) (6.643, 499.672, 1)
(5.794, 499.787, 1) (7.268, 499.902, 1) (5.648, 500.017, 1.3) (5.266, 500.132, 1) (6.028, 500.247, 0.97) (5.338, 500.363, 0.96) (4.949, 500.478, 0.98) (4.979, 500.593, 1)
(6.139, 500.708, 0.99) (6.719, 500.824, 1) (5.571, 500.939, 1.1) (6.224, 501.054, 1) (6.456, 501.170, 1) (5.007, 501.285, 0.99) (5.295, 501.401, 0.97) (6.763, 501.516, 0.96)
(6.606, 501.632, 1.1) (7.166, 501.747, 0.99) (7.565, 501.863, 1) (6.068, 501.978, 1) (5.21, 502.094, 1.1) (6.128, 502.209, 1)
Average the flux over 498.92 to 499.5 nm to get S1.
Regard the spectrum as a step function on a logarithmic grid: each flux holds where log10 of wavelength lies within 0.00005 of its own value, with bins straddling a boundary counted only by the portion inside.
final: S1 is 5.29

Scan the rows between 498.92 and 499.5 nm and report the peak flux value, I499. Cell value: 6.115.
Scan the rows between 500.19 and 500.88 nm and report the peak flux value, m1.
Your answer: 6.719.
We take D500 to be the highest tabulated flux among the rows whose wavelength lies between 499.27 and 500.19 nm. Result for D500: 7.268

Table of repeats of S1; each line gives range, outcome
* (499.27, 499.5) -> 5.95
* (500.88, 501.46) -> 5.72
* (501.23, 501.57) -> 5.68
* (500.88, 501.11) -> 5.92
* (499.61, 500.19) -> 6.13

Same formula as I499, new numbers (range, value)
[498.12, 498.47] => 6.479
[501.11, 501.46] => 6.456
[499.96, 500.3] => 6.028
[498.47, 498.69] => 5.69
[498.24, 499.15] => 6.594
